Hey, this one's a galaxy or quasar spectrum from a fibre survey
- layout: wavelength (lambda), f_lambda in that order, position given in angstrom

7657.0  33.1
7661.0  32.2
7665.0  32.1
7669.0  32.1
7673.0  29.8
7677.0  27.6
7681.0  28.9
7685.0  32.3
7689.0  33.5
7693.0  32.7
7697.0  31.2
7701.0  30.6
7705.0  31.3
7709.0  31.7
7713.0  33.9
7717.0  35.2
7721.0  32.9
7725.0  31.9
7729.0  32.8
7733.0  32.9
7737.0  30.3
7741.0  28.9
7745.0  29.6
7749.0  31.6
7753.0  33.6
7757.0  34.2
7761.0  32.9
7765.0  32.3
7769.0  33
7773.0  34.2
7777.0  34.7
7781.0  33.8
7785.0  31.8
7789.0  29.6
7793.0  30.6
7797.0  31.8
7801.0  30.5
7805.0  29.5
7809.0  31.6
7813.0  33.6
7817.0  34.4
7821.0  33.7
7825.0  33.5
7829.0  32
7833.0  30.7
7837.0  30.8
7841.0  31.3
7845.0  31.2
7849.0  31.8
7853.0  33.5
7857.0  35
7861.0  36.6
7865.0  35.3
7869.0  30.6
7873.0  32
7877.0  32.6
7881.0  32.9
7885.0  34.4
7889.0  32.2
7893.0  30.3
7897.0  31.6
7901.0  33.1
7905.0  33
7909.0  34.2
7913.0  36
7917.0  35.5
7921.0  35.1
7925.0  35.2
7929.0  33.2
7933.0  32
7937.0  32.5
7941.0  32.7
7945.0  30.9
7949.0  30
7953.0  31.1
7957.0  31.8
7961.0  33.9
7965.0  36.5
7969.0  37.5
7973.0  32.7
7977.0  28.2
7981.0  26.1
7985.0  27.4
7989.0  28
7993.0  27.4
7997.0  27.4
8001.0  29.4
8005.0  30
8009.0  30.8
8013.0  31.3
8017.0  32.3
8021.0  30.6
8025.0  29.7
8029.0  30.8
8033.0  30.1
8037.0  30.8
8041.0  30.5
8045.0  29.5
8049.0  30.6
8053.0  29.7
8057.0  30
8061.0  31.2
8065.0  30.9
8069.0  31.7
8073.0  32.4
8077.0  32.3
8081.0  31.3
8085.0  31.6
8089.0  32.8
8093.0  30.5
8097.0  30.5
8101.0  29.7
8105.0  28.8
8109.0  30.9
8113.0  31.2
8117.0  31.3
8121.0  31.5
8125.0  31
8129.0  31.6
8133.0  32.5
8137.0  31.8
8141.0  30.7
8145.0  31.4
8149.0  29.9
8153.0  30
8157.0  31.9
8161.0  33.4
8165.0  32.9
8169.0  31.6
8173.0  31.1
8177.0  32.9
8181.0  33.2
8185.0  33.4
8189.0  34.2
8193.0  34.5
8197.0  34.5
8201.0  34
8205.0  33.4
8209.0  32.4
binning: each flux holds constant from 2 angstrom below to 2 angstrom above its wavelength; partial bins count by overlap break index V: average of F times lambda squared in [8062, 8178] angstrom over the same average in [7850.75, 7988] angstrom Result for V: 1.01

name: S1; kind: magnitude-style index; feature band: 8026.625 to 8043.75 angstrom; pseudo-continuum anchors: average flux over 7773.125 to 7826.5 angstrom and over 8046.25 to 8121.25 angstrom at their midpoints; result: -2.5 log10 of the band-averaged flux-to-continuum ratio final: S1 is 0.02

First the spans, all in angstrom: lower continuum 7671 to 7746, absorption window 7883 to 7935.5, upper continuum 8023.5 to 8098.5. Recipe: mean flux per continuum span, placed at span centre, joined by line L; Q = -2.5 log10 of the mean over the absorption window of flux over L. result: -0.08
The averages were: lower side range 31.5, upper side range 30.9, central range 33.5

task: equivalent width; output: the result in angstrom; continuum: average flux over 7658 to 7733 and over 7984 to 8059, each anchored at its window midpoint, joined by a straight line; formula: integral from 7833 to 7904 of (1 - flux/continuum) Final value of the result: -4.2 angstrom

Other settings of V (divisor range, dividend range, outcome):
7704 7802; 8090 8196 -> 1.08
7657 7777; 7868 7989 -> 1.07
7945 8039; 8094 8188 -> 1.07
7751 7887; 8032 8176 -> 1.02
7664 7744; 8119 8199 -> 1.14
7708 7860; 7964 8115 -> 1.01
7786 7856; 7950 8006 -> 1.00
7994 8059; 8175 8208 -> 1.16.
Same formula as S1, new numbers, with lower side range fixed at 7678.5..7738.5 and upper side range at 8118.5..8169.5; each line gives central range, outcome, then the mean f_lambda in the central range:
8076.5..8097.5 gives 0.00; 31.5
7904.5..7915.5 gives -0.09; 34.6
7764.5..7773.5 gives -0.04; 33.1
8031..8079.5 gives 0.03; 30.8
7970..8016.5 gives 0.09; 29.3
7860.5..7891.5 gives -0.04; 33.1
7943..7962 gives 0.01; 31.4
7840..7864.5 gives -0.05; 33.4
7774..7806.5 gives 0.01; 31.7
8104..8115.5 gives 0.04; 30.5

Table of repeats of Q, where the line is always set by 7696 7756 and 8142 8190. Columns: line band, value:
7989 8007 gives 0.127 mag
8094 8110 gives 0.074 mag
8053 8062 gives 0.060 mag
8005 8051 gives 0.050 mag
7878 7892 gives -0.031 mag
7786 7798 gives 0.045 mag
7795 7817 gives 0.010 mag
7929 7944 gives -0.013 mag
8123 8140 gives 0.014 mag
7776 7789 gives -0.026 mag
